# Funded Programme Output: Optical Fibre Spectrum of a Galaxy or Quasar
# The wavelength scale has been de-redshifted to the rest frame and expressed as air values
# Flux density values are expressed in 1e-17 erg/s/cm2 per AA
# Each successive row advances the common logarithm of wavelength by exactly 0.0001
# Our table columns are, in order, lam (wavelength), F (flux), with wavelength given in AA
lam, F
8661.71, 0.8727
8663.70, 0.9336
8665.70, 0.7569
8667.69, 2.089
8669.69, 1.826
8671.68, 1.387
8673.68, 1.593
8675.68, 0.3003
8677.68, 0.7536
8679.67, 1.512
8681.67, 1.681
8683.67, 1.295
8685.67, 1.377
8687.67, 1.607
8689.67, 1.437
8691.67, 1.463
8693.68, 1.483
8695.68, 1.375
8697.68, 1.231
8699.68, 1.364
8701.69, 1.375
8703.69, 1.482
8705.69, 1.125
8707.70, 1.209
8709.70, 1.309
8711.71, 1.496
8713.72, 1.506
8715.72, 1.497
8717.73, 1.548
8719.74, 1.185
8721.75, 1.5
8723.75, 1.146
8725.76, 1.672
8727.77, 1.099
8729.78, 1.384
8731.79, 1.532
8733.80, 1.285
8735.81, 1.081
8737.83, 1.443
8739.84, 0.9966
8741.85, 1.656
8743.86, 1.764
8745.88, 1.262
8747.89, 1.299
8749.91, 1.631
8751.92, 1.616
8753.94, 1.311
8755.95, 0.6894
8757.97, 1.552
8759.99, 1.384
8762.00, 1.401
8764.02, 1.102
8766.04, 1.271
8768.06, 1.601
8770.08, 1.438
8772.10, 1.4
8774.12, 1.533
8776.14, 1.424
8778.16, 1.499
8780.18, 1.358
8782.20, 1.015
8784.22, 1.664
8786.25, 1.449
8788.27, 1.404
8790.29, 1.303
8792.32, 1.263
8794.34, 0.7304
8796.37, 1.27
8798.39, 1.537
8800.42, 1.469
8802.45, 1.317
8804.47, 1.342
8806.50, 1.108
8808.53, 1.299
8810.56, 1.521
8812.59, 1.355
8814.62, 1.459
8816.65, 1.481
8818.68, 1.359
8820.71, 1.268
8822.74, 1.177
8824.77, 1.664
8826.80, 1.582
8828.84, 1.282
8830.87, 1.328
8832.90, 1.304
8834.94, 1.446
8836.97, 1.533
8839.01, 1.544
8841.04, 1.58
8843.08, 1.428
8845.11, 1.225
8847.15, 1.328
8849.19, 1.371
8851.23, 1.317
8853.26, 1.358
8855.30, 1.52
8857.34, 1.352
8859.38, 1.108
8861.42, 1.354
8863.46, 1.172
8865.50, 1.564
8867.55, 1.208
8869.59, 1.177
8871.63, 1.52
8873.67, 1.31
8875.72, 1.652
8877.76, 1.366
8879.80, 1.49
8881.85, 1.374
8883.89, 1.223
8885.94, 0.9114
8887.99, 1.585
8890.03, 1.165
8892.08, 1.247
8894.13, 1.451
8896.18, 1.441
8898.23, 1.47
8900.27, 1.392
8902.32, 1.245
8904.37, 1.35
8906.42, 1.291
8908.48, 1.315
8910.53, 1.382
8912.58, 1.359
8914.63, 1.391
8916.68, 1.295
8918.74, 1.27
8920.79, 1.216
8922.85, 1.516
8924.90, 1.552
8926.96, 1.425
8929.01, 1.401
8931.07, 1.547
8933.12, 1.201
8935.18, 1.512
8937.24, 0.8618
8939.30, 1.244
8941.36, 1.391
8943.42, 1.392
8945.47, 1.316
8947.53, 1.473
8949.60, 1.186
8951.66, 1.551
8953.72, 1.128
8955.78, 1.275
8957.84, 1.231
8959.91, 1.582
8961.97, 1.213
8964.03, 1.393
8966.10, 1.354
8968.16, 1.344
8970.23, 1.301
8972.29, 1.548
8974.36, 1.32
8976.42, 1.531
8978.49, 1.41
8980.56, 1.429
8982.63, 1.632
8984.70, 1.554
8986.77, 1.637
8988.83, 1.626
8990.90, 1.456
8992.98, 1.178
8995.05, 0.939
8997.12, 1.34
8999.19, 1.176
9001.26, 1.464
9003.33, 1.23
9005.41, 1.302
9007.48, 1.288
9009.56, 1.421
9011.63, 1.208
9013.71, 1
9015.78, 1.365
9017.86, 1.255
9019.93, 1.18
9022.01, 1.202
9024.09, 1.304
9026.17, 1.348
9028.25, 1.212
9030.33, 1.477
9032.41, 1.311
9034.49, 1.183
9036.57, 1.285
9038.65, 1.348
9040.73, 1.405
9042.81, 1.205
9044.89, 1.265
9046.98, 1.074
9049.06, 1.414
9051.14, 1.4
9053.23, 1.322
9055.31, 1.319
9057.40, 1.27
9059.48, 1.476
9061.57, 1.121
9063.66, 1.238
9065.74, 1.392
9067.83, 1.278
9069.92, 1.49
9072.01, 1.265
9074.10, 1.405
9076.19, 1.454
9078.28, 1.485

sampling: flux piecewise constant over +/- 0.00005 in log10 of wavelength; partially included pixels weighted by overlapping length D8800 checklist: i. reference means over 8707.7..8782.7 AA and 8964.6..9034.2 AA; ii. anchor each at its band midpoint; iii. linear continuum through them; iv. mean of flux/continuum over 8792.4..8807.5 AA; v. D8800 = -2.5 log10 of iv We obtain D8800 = 0.09 mag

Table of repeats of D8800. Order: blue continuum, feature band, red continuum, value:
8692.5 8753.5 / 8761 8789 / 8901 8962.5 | -0.02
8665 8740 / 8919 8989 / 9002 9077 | -0.06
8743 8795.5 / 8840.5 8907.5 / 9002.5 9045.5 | -0.02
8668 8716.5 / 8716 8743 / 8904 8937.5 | 0.01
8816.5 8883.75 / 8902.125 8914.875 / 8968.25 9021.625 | 0.03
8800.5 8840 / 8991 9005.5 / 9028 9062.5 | 0.07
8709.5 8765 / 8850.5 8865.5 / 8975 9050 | 0.02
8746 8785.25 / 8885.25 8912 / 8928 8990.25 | 0.04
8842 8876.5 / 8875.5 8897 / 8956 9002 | 0.01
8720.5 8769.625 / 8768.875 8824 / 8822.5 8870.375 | 0.01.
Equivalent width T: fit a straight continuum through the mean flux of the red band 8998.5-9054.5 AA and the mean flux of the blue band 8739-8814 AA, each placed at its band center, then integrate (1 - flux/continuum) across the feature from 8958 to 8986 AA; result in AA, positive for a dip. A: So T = -2.7 AA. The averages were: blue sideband 1.36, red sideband 1.28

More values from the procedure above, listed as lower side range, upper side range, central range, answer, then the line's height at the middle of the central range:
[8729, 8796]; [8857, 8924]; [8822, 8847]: -1.5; 1.35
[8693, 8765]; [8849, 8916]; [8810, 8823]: -0.3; 1.35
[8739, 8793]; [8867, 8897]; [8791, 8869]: 0.3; 1.36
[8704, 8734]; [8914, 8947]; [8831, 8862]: -0.6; 1.36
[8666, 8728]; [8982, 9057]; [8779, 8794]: 0.4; 1.36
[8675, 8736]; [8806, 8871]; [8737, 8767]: -0.1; 1.35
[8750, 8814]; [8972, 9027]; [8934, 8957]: 0.7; 1.34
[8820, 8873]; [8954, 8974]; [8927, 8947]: 0.4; 1.36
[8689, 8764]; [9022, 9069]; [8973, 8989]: -2.4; 1.31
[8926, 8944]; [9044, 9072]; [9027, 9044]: 0.1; 1.31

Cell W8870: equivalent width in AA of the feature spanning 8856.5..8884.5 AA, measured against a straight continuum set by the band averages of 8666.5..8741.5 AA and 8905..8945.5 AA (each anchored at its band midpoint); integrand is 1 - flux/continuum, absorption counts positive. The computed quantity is 0.0 AA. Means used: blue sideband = 1.37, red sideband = 1.34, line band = 1.35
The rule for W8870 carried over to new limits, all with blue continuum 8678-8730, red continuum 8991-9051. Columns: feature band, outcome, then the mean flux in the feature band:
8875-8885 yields -0.7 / 1.41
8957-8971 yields -0.6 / 1.35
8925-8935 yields -0.9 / 1.42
